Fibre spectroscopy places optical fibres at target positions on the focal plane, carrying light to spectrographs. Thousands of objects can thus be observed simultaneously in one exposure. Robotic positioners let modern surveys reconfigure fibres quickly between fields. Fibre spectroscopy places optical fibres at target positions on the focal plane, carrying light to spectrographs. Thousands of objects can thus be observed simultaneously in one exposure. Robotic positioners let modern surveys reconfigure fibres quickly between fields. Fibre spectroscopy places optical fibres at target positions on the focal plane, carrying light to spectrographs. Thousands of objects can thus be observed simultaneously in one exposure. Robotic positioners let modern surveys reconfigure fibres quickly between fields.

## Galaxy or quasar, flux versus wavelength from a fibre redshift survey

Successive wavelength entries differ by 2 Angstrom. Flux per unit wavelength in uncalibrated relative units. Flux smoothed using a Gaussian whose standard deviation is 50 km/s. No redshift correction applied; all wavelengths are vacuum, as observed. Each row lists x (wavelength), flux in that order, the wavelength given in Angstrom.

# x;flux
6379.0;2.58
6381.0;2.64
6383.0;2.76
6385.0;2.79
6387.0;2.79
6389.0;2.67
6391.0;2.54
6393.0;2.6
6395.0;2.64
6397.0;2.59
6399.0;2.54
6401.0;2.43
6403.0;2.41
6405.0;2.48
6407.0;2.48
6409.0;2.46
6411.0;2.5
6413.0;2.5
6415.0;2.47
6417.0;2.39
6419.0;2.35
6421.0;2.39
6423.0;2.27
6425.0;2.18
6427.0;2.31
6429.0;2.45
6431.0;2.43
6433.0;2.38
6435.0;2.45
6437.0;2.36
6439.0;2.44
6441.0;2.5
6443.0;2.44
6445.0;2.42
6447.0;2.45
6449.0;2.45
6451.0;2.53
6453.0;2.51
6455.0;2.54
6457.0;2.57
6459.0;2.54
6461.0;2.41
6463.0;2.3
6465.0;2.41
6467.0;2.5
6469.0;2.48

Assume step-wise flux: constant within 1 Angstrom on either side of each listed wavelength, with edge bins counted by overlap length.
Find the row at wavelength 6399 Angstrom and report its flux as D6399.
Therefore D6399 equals 2.54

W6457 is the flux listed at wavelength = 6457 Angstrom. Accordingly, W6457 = 2.57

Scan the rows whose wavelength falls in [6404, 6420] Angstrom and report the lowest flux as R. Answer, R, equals 2.35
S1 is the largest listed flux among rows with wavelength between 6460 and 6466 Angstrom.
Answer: 2.41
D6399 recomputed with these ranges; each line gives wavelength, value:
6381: 2.64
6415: 2.47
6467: 2.5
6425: 2.18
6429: 2.45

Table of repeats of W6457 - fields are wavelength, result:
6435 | 2.45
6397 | 2.59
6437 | 2.36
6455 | 2.54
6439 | 2.44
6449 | 2.45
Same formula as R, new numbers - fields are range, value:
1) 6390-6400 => 2.54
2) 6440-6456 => 2.42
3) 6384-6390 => 2.67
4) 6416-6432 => 2.18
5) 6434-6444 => 2.36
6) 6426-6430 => 2.31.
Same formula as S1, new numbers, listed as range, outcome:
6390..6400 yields 2.64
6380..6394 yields 2.79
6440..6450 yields 2.5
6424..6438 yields 2.45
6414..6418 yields 2.47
